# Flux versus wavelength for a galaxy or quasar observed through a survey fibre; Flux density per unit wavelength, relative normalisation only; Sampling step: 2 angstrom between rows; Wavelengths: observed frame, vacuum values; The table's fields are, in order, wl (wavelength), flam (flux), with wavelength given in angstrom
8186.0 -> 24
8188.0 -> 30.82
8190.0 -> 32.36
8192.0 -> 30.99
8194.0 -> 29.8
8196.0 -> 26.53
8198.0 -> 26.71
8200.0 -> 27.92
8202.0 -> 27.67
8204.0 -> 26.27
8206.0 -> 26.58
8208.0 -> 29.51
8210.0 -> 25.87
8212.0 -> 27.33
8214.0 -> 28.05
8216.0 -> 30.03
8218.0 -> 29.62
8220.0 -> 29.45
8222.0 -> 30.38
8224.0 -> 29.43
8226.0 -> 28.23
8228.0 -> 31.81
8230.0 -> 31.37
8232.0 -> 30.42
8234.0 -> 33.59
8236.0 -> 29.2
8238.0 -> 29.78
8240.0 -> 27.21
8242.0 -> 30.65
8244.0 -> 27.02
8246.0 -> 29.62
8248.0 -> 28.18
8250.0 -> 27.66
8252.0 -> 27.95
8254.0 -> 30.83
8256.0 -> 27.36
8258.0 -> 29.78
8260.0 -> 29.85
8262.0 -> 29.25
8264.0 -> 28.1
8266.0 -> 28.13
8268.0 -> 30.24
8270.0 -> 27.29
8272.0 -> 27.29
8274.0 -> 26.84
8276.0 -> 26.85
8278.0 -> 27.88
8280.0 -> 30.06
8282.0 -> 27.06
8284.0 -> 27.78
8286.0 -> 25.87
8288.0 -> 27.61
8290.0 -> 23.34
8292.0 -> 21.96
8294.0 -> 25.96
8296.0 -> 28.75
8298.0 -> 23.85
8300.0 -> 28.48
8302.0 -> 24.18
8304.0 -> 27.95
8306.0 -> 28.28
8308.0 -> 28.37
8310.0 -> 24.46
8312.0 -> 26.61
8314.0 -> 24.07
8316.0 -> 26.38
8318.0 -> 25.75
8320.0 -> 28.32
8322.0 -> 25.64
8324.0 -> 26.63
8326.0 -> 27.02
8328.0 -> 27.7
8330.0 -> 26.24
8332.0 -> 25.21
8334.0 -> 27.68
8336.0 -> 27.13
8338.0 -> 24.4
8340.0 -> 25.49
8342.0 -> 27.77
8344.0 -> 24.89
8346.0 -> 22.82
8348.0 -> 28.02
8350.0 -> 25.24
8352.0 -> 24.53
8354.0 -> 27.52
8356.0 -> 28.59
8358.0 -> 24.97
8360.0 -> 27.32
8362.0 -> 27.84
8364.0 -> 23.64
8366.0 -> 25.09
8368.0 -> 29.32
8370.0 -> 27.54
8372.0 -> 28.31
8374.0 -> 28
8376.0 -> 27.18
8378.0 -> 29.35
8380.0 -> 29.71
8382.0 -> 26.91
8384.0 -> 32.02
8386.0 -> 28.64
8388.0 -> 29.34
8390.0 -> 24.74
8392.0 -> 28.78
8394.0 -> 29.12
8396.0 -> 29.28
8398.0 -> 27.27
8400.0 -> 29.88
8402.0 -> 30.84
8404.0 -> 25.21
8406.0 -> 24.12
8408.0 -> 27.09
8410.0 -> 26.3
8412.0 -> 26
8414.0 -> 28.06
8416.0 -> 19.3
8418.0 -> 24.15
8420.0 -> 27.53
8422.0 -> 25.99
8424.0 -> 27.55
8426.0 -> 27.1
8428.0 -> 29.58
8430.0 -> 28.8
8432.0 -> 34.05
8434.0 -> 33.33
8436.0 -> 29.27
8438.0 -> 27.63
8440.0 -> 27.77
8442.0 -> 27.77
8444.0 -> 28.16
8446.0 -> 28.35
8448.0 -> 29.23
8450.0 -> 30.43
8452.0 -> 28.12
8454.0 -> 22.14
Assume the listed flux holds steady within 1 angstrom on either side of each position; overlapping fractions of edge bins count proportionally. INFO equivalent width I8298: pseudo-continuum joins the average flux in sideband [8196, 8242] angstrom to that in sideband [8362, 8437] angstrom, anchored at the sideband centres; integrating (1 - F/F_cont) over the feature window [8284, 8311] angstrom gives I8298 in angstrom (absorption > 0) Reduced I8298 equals 2.2 angstrom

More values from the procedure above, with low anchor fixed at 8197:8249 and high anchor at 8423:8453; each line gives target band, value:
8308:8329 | 1.9 angstrom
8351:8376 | 1.9 angstrom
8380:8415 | 1.4 angstrom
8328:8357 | 2.9 angstrom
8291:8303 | 1.4 angstrom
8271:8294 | 1.9 angstrom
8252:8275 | 0.3 angstrom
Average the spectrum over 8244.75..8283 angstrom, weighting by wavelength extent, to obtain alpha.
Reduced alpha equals 28.4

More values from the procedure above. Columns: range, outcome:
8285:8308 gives 26.1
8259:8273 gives 28.6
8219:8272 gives 29.3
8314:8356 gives 26.2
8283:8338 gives 26.3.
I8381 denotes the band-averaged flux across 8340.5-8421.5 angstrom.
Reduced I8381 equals 27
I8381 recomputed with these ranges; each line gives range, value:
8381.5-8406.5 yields 28.3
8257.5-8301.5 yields 27.3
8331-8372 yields 26.3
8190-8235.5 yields 29.1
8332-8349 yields 26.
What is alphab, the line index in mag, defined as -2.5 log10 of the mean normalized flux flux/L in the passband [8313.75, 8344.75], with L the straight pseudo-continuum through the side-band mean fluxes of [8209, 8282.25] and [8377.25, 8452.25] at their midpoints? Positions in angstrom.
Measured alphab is 0.086 mag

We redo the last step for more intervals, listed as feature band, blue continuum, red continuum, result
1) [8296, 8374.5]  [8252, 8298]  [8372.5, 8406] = 0.06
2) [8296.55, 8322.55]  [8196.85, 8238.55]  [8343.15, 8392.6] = 0.06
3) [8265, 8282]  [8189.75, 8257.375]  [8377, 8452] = 0.03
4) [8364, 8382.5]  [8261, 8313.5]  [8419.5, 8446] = 0.01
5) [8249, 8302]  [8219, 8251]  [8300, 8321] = 0.02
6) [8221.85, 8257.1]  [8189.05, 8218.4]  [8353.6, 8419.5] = -0.05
